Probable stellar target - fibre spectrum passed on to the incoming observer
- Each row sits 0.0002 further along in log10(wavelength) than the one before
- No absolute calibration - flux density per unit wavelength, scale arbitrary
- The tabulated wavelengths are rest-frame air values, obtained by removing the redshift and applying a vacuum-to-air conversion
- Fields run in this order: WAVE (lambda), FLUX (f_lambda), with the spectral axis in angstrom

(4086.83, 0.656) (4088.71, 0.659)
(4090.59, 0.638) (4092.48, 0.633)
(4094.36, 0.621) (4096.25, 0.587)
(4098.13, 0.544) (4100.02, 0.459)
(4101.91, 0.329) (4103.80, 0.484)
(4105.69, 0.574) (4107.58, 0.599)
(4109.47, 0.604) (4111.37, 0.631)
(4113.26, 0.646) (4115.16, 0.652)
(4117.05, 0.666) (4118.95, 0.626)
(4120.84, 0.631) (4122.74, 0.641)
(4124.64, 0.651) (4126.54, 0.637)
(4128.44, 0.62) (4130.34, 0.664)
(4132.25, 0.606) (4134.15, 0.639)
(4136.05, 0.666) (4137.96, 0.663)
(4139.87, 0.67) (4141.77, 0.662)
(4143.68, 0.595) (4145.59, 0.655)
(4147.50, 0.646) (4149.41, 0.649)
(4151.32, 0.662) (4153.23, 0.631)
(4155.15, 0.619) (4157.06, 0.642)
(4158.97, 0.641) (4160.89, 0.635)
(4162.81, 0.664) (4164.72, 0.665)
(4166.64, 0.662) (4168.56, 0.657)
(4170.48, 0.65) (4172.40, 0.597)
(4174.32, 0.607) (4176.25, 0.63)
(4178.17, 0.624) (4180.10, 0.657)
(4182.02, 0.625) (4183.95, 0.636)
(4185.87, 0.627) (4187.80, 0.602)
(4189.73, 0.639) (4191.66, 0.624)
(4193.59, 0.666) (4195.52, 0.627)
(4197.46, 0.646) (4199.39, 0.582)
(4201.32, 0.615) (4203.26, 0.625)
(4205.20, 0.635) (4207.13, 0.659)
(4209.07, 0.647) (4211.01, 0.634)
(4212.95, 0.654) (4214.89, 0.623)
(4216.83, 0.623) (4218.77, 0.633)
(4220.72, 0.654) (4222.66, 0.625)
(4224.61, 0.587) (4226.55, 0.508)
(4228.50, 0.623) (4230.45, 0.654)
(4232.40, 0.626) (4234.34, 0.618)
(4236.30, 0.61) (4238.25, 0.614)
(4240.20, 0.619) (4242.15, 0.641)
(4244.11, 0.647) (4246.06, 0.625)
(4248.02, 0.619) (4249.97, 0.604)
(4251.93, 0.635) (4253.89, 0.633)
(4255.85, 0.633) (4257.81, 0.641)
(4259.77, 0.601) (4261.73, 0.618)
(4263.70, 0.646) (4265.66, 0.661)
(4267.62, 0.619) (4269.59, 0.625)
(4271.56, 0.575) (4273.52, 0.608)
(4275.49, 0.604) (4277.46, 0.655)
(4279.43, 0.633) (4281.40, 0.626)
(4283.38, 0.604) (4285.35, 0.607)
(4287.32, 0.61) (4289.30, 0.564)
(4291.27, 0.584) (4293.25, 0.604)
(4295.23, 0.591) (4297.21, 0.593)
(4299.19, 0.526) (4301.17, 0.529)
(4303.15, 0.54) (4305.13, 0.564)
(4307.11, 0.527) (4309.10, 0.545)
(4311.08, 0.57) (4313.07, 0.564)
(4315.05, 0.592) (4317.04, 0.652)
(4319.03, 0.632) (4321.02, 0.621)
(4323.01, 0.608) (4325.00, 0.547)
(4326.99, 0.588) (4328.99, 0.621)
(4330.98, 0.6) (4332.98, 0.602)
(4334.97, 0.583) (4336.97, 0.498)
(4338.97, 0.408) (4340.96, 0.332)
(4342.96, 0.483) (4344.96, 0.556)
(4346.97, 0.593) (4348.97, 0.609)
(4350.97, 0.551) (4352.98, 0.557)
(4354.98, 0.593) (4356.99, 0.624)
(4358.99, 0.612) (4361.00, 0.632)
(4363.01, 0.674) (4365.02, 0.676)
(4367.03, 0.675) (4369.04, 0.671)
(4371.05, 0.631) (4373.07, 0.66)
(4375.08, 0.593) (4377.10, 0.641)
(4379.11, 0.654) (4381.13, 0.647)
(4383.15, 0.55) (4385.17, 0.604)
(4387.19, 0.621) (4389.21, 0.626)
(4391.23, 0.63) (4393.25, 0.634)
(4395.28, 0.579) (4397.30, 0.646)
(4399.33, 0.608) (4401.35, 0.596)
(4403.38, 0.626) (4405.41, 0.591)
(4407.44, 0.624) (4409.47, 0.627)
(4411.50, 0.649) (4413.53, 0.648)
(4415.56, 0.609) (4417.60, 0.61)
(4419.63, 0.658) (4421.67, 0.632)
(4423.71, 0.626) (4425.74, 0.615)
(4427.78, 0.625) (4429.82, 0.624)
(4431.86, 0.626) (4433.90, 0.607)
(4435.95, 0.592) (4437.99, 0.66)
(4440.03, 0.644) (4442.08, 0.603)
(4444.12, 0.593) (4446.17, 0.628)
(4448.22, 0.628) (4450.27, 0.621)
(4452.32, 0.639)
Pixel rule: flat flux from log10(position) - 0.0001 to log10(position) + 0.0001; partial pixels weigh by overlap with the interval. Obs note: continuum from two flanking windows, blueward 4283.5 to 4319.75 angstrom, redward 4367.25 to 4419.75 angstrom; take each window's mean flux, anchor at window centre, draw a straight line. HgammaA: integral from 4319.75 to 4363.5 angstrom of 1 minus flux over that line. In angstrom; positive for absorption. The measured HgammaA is 2.3 angstrom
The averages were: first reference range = 0.578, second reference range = 0.625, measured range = 0.567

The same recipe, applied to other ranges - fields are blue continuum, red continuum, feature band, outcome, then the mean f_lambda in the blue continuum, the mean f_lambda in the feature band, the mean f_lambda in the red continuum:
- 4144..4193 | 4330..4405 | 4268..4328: 2.08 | 0.638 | 0.59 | 0.597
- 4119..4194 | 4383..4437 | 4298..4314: 2.07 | 0.64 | 0.546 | 0.619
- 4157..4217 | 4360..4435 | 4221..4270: 0.88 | 0.635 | 0.622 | 0.628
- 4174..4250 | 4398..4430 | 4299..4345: 5.18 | 0.626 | 0.554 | 0.623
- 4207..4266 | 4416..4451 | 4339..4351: 2.21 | 0.625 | 0.509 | 0.623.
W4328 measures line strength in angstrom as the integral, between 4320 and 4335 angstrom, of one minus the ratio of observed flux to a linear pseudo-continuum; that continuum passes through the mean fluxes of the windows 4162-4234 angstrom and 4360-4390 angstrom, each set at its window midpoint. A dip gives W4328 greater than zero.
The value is 0.9 angstrom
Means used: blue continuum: 0.63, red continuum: 0.637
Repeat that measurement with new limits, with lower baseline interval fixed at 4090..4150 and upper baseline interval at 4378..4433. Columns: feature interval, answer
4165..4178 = -0.45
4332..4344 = 2.62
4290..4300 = 0.61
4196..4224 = -0.77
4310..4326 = 0.54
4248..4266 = -0.35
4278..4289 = 0.06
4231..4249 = -0.26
